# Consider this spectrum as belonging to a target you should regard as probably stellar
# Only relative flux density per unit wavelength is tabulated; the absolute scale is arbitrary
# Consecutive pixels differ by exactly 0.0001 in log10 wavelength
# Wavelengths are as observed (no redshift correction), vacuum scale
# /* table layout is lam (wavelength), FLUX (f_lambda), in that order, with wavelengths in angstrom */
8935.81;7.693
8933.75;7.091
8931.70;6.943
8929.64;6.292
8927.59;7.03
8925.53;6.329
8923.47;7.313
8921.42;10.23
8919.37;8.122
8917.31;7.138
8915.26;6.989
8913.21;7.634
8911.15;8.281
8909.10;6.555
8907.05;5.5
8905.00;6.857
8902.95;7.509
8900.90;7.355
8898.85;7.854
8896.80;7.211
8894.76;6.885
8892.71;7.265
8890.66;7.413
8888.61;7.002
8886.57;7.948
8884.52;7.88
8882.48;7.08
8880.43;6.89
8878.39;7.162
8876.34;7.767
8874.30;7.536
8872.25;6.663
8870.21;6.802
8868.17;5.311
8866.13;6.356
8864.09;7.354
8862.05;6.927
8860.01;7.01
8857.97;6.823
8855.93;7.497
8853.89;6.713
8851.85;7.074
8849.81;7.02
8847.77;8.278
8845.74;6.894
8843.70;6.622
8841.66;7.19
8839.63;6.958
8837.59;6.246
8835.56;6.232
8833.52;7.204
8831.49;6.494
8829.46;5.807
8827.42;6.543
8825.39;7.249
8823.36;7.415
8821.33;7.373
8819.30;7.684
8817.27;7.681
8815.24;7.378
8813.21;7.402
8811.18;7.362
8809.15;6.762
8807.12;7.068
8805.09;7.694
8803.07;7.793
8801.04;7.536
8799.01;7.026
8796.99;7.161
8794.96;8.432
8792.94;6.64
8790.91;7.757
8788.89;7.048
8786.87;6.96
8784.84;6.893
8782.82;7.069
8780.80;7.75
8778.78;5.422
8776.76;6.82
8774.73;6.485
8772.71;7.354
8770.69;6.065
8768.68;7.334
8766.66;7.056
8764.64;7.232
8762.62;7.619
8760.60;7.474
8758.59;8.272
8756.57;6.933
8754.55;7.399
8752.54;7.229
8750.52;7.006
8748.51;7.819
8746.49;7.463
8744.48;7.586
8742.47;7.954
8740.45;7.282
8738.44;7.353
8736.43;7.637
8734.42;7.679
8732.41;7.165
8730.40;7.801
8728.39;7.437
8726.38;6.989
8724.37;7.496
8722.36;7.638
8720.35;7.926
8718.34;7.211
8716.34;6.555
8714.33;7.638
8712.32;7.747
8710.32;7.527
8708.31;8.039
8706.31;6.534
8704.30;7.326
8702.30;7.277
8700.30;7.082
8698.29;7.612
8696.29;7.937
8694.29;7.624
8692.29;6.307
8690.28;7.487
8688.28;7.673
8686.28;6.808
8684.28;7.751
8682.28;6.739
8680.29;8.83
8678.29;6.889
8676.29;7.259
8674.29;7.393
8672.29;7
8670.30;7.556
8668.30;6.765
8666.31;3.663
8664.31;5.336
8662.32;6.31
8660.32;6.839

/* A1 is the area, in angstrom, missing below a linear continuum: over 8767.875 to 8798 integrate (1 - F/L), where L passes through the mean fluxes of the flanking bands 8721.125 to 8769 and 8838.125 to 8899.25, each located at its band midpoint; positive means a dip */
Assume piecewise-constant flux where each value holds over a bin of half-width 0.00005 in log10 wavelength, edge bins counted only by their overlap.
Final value 1.4 angstrom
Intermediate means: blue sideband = 7.46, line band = 7.01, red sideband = 7.1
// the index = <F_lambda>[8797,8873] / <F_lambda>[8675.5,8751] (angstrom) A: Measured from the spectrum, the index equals 0.94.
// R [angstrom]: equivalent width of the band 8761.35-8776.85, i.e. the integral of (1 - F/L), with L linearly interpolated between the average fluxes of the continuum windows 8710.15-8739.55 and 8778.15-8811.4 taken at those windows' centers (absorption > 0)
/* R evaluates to 0.6 angstrom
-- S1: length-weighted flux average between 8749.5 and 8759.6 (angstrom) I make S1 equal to 7.37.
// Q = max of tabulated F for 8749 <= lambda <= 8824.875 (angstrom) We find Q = 8.432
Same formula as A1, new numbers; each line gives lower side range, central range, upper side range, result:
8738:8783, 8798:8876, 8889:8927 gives 2.7 angstrom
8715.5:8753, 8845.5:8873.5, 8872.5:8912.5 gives 1.4 angstrom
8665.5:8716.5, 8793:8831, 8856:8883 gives -1.4 angstrom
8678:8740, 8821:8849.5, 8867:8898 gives 1.3 angstrom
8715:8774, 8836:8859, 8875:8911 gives 0.8 angstrom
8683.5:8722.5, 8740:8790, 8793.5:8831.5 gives 0.9 angstrom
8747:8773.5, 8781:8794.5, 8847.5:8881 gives 0.1 angstrom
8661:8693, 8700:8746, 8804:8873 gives -3.6 angstrom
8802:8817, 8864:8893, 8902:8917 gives 0.3 angstrom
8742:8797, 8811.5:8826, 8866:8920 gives -0.5 angstrom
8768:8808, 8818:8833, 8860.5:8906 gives 0.3 angstrom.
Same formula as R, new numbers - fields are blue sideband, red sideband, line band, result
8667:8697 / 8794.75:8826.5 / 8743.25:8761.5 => -0.28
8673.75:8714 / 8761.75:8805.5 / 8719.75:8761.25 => -1.36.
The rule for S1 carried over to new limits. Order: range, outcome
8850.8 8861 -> 7.02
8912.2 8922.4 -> 8.02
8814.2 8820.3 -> 7.58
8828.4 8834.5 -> 6.5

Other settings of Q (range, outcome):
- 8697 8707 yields 7.612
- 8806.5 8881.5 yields 8.278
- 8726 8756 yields 7.954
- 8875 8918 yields 8.281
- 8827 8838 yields 7.204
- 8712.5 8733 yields 7.926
